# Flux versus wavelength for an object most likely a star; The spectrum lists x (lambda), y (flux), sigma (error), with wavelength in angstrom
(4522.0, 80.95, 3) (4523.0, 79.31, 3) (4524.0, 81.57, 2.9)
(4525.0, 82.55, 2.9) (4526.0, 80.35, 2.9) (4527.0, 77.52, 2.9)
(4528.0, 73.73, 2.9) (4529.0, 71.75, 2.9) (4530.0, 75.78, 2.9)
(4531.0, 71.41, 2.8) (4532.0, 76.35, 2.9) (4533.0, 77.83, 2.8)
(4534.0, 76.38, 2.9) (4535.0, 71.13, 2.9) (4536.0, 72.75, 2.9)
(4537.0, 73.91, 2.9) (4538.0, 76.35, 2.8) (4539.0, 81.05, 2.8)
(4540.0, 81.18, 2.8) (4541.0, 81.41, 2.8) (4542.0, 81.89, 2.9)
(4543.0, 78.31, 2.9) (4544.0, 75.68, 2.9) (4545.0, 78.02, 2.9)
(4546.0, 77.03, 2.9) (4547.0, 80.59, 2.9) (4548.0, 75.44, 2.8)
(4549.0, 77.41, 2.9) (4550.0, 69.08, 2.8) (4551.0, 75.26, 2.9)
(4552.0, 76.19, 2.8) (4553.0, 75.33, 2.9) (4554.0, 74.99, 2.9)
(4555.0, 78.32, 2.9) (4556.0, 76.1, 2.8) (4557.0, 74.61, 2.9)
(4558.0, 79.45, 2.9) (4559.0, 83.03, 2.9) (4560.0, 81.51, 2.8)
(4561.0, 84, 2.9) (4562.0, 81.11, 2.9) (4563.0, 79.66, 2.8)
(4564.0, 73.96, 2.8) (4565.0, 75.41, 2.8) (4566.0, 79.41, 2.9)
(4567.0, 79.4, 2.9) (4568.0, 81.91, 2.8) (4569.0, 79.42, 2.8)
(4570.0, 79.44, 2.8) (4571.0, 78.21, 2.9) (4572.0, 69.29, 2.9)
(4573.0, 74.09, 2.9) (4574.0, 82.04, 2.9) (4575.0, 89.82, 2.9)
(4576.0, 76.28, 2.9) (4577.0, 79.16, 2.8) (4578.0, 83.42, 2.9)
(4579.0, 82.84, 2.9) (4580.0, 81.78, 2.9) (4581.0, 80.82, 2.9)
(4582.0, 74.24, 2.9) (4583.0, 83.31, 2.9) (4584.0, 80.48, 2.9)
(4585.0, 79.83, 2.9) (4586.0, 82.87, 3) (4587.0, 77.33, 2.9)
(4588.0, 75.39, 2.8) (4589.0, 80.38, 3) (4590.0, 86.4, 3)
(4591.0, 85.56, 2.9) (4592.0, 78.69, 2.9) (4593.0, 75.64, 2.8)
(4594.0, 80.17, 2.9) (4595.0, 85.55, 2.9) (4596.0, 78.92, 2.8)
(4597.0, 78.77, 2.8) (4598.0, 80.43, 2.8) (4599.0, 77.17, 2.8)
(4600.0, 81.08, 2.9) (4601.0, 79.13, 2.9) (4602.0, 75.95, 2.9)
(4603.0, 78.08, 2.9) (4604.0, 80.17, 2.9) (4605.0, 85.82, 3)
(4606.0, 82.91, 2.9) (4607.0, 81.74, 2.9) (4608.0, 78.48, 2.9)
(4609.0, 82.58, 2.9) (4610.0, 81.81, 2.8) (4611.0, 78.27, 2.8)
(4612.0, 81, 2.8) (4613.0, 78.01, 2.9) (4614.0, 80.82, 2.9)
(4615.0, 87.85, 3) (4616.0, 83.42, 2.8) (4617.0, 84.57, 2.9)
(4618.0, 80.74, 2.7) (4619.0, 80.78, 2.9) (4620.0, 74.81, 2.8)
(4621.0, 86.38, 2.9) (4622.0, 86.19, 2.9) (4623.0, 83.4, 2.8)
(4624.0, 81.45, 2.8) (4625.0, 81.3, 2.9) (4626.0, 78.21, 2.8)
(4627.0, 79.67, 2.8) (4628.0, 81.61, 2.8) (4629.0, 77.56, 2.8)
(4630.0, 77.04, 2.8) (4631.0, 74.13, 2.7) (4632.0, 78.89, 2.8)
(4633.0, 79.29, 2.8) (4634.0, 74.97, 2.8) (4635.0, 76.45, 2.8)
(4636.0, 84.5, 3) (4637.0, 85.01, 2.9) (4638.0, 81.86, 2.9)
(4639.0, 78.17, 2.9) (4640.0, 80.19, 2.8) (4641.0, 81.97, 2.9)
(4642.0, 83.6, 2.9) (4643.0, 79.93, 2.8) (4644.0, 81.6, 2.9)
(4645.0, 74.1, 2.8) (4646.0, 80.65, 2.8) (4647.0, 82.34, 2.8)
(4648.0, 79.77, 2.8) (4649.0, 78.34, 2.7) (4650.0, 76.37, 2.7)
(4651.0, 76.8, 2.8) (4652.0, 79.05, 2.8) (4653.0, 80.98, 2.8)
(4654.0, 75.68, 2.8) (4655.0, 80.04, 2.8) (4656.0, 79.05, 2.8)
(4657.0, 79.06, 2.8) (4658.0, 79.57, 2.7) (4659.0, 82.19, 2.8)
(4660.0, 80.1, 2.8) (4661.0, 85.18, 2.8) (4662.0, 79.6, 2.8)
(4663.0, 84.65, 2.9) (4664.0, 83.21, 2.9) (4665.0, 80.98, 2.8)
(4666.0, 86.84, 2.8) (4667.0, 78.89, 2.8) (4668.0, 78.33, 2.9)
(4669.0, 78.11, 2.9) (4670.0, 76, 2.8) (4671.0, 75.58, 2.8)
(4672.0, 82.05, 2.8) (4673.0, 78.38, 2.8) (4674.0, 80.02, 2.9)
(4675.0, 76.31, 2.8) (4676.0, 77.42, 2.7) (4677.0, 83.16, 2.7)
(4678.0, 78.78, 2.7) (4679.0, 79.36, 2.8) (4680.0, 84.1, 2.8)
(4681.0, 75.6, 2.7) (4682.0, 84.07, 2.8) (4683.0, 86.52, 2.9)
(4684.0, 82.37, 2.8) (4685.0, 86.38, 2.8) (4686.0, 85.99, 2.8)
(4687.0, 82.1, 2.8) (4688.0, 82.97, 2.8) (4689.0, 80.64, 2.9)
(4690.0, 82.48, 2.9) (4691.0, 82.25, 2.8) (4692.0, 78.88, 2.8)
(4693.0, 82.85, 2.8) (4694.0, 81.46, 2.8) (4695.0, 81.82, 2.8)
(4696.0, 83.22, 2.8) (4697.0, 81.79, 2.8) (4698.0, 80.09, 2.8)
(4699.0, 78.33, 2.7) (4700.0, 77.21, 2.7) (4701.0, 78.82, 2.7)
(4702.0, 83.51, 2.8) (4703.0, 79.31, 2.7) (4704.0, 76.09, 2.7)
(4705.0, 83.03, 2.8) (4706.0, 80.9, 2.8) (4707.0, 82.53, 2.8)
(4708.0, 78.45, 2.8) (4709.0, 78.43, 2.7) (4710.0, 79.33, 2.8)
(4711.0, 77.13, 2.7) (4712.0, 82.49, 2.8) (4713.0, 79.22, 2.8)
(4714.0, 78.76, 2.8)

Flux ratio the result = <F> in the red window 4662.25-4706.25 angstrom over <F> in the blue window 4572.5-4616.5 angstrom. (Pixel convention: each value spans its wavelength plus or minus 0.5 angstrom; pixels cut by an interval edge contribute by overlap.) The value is 1.0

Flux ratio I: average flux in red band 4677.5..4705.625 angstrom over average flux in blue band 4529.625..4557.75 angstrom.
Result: 1.1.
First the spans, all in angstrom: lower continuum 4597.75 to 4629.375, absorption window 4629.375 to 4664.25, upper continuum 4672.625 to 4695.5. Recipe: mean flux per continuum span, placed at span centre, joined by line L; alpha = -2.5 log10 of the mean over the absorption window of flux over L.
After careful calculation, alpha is 0.02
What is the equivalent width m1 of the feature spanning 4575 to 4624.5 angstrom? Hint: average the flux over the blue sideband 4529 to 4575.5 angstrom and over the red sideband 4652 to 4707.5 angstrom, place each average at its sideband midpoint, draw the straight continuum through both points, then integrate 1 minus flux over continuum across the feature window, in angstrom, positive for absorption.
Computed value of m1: -1.35 angstrom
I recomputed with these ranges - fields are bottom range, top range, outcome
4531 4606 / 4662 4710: 1.03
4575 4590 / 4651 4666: 1.00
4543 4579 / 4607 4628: 1.04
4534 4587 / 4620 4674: 1.02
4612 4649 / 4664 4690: 1.00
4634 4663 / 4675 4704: 1.02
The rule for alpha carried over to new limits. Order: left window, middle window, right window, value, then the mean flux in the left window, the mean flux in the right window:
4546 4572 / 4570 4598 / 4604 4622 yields -0.005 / 77.8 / 81.8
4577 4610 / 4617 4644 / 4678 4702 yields 0.007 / 80.5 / 81.7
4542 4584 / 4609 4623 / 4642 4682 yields -0.037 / 78.5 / 79.8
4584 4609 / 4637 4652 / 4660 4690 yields 0.013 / 80.3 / 81.2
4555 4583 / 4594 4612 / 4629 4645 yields -0.013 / 79.3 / 79.6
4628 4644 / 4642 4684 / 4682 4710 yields 0.006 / 79.7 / 81.4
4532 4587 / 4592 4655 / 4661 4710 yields -0.008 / 78.4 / 80.9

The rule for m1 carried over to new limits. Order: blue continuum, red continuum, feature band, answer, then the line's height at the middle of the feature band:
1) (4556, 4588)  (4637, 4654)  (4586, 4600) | -0.1 angstrom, 79.6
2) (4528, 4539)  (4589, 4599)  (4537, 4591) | -0.8 angstrom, 77.8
